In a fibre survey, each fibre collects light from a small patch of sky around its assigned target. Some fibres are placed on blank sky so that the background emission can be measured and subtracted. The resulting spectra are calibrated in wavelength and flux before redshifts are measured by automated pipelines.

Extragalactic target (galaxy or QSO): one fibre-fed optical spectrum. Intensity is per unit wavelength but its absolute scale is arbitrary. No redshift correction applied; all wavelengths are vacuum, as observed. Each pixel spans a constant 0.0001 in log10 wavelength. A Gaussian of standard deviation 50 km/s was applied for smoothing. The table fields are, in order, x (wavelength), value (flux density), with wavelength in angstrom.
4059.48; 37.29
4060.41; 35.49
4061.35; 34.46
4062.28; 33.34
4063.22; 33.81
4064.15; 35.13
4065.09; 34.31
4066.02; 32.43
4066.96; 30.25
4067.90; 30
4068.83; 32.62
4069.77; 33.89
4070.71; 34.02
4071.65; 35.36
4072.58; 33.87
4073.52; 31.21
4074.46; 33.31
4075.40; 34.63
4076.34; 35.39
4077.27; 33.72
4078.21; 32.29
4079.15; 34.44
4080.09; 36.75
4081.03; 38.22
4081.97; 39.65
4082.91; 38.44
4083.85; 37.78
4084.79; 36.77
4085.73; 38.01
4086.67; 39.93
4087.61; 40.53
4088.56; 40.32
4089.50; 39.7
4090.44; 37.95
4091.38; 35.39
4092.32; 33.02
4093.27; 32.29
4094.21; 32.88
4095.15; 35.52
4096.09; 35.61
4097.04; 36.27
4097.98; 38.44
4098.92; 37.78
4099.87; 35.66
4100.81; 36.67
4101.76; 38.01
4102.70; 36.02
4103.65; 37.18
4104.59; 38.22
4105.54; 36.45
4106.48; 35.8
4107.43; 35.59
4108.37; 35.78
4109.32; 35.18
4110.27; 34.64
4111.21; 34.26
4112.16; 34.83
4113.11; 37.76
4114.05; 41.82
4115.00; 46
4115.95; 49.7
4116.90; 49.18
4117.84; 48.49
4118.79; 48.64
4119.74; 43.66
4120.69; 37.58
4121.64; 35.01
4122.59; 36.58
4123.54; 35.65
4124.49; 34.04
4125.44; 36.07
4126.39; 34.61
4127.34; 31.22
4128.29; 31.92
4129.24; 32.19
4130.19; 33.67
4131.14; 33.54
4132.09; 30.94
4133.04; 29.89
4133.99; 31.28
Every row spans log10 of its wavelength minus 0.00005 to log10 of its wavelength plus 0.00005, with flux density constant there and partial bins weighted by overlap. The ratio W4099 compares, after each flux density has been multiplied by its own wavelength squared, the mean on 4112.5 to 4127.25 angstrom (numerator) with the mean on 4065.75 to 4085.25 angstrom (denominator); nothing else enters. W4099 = 1.20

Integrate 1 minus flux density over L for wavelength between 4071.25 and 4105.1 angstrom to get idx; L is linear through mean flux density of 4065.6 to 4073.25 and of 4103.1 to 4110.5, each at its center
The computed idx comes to -1.8 angstrom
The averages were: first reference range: 32.8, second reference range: 36.1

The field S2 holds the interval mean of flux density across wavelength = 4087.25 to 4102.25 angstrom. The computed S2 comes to 36.6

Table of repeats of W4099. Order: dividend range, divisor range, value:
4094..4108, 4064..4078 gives 1.11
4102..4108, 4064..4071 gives 1.14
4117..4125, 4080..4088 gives 1.07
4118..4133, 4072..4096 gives 1.01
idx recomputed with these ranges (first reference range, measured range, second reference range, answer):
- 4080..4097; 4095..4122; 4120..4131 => -2.4 angstrom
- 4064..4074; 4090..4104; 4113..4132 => 0.0 angstrom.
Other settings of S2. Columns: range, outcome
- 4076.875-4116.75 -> 37.3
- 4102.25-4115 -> 36.8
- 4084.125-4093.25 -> 37.6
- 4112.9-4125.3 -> 41.8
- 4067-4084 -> 34.6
